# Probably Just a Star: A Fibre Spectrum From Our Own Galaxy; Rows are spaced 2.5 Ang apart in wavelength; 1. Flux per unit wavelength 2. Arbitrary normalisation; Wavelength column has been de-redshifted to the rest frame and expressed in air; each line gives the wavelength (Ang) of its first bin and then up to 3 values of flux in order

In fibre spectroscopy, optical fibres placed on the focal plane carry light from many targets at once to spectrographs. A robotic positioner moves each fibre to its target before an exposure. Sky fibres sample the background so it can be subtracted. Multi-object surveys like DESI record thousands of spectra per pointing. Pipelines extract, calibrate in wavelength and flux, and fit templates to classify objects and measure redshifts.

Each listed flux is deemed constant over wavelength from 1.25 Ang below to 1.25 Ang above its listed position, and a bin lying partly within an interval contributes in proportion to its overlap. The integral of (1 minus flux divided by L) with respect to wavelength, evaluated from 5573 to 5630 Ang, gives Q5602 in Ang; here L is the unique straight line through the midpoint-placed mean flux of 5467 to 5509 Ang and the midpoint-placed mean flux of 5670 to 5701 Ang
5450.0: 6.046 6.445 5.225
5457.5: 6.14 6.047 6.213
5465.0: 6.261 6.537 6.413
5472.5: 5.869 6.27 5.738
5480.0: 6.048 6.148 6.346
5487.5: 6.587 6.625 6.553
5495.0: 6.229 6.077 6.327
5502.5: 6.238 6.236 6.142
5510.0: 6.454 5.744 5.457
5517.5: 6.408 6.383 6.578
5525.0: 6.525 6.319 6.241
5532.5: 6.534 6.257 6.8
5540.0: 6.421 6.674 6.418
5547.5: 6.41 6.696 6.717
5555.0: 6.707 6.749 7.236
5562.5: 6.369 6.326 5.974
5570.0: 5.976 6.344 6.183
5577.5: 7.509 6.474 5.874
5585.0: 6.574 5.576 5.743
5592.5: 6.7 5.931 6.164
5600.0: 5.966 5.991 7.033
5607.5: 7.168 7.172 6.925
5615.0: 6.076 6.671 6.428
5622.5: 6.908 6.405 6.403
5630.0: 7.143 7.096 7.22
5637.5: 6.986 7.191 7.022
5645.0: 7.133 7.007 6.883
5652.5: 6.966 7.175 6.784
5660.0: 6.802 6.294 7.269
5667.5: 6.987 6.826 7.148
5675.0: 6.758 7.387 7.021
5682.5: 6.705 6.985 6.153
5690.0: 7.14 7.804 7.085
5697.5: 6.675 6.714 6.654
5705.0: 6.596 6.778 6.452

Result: 1.7 Ang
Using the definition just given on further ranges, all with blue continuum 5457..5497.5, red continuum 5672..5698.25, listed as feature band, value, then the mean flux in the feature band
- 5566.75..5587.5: 0.9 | 6.33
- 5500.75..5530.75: 0.7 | 6.23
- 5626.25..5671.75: -0.6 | 6.96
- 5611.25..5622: 0.3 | 6.55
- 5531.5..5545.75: -0.1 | 6.52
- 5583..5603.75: 1.8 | 6.07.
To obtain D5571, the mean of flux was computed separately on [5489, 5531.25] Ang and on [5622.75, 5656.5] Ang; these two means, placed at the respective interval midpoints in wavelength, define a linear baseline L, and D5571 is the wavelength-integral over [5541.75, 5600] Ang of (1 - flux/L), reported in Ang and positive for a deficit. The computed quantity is 1.74 Ang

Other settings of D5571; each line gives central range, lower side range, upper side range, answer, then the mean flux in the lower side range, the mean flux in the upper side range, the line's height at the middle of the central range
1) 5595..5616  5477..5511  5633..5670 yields 0.8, 6.28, 6.98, 6.77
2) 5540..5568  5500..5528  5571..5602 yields -1.5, 6.23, 6.24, 6.24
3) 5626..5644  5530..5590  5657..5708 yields -0.8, 6.45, 6.89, 6.72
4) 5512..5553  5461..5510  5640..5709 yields 0.2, 6.26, 6.92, 6.42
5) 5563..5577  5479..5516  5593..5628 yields 0.4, 6.22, 6.52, 6.41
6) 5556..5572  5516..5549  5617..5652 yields 0.4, 6.45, 6.9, 6.59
